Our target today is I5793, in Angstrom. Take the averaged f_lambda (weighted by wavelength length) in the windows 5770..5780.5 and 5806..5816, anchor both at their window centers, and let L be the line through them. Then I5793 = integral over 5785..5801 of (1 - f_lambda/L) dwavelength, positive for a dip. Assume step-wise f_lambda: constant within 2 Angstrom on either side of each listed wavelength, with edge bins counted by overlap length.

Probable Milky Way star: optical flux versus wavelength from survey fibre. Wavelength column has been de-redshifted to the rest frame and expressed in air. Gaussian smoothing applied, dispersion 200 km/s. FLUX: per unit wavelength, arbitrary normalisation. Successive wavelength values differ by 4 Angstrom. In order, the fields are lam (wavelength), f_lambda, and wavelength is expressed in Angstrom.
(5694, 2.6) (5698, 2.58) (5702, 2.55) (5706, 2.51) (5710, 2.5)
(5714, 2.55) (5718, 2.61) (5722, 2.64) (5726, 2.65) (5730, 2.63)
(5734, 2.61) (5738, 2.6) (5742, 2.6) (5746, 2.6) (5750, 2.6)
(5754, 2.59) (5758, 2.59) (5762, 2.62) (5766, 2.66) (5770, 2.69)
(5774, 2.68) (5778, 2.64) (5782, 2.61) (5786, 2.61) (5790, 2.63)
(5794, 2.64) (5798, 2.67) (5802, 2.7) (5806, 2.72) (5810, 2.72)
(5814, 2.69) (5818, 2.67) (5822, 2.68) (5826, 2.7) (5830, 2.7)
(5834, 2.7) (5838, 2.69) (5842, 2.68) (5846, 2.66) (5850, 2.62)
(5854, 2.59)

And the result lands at 0.3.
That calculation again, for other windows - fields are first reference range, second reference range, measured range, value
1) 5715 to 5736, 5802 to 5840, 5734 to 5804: 0.7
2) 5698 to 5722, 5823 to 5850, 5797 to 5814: -0.3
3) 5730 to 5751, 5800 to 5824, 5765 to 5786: 0.0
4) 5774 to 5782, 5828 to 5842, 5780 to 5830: -0.1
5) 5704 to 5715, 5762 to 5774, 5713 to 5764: -0.3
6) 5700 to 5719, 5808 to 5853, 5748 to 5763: 0.0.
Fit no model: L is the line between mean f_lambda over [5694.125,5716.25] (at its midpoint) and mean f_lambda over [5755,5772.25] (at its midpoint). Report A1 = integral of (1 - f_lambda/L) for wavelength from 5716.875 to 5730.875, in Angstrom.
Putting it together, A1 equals -0.3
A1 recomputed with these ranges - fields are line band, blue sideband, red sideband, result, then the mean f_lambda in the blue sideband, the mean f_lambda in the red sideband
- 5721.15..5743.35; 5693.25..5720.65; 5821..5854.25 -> -0.36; 2.56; 2.67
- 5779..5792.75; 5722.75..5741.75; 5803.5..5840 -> 0.24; 2.62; 2.7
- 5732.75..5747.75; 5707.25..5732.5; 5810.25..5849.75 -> 0.05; 2.59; 2.68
